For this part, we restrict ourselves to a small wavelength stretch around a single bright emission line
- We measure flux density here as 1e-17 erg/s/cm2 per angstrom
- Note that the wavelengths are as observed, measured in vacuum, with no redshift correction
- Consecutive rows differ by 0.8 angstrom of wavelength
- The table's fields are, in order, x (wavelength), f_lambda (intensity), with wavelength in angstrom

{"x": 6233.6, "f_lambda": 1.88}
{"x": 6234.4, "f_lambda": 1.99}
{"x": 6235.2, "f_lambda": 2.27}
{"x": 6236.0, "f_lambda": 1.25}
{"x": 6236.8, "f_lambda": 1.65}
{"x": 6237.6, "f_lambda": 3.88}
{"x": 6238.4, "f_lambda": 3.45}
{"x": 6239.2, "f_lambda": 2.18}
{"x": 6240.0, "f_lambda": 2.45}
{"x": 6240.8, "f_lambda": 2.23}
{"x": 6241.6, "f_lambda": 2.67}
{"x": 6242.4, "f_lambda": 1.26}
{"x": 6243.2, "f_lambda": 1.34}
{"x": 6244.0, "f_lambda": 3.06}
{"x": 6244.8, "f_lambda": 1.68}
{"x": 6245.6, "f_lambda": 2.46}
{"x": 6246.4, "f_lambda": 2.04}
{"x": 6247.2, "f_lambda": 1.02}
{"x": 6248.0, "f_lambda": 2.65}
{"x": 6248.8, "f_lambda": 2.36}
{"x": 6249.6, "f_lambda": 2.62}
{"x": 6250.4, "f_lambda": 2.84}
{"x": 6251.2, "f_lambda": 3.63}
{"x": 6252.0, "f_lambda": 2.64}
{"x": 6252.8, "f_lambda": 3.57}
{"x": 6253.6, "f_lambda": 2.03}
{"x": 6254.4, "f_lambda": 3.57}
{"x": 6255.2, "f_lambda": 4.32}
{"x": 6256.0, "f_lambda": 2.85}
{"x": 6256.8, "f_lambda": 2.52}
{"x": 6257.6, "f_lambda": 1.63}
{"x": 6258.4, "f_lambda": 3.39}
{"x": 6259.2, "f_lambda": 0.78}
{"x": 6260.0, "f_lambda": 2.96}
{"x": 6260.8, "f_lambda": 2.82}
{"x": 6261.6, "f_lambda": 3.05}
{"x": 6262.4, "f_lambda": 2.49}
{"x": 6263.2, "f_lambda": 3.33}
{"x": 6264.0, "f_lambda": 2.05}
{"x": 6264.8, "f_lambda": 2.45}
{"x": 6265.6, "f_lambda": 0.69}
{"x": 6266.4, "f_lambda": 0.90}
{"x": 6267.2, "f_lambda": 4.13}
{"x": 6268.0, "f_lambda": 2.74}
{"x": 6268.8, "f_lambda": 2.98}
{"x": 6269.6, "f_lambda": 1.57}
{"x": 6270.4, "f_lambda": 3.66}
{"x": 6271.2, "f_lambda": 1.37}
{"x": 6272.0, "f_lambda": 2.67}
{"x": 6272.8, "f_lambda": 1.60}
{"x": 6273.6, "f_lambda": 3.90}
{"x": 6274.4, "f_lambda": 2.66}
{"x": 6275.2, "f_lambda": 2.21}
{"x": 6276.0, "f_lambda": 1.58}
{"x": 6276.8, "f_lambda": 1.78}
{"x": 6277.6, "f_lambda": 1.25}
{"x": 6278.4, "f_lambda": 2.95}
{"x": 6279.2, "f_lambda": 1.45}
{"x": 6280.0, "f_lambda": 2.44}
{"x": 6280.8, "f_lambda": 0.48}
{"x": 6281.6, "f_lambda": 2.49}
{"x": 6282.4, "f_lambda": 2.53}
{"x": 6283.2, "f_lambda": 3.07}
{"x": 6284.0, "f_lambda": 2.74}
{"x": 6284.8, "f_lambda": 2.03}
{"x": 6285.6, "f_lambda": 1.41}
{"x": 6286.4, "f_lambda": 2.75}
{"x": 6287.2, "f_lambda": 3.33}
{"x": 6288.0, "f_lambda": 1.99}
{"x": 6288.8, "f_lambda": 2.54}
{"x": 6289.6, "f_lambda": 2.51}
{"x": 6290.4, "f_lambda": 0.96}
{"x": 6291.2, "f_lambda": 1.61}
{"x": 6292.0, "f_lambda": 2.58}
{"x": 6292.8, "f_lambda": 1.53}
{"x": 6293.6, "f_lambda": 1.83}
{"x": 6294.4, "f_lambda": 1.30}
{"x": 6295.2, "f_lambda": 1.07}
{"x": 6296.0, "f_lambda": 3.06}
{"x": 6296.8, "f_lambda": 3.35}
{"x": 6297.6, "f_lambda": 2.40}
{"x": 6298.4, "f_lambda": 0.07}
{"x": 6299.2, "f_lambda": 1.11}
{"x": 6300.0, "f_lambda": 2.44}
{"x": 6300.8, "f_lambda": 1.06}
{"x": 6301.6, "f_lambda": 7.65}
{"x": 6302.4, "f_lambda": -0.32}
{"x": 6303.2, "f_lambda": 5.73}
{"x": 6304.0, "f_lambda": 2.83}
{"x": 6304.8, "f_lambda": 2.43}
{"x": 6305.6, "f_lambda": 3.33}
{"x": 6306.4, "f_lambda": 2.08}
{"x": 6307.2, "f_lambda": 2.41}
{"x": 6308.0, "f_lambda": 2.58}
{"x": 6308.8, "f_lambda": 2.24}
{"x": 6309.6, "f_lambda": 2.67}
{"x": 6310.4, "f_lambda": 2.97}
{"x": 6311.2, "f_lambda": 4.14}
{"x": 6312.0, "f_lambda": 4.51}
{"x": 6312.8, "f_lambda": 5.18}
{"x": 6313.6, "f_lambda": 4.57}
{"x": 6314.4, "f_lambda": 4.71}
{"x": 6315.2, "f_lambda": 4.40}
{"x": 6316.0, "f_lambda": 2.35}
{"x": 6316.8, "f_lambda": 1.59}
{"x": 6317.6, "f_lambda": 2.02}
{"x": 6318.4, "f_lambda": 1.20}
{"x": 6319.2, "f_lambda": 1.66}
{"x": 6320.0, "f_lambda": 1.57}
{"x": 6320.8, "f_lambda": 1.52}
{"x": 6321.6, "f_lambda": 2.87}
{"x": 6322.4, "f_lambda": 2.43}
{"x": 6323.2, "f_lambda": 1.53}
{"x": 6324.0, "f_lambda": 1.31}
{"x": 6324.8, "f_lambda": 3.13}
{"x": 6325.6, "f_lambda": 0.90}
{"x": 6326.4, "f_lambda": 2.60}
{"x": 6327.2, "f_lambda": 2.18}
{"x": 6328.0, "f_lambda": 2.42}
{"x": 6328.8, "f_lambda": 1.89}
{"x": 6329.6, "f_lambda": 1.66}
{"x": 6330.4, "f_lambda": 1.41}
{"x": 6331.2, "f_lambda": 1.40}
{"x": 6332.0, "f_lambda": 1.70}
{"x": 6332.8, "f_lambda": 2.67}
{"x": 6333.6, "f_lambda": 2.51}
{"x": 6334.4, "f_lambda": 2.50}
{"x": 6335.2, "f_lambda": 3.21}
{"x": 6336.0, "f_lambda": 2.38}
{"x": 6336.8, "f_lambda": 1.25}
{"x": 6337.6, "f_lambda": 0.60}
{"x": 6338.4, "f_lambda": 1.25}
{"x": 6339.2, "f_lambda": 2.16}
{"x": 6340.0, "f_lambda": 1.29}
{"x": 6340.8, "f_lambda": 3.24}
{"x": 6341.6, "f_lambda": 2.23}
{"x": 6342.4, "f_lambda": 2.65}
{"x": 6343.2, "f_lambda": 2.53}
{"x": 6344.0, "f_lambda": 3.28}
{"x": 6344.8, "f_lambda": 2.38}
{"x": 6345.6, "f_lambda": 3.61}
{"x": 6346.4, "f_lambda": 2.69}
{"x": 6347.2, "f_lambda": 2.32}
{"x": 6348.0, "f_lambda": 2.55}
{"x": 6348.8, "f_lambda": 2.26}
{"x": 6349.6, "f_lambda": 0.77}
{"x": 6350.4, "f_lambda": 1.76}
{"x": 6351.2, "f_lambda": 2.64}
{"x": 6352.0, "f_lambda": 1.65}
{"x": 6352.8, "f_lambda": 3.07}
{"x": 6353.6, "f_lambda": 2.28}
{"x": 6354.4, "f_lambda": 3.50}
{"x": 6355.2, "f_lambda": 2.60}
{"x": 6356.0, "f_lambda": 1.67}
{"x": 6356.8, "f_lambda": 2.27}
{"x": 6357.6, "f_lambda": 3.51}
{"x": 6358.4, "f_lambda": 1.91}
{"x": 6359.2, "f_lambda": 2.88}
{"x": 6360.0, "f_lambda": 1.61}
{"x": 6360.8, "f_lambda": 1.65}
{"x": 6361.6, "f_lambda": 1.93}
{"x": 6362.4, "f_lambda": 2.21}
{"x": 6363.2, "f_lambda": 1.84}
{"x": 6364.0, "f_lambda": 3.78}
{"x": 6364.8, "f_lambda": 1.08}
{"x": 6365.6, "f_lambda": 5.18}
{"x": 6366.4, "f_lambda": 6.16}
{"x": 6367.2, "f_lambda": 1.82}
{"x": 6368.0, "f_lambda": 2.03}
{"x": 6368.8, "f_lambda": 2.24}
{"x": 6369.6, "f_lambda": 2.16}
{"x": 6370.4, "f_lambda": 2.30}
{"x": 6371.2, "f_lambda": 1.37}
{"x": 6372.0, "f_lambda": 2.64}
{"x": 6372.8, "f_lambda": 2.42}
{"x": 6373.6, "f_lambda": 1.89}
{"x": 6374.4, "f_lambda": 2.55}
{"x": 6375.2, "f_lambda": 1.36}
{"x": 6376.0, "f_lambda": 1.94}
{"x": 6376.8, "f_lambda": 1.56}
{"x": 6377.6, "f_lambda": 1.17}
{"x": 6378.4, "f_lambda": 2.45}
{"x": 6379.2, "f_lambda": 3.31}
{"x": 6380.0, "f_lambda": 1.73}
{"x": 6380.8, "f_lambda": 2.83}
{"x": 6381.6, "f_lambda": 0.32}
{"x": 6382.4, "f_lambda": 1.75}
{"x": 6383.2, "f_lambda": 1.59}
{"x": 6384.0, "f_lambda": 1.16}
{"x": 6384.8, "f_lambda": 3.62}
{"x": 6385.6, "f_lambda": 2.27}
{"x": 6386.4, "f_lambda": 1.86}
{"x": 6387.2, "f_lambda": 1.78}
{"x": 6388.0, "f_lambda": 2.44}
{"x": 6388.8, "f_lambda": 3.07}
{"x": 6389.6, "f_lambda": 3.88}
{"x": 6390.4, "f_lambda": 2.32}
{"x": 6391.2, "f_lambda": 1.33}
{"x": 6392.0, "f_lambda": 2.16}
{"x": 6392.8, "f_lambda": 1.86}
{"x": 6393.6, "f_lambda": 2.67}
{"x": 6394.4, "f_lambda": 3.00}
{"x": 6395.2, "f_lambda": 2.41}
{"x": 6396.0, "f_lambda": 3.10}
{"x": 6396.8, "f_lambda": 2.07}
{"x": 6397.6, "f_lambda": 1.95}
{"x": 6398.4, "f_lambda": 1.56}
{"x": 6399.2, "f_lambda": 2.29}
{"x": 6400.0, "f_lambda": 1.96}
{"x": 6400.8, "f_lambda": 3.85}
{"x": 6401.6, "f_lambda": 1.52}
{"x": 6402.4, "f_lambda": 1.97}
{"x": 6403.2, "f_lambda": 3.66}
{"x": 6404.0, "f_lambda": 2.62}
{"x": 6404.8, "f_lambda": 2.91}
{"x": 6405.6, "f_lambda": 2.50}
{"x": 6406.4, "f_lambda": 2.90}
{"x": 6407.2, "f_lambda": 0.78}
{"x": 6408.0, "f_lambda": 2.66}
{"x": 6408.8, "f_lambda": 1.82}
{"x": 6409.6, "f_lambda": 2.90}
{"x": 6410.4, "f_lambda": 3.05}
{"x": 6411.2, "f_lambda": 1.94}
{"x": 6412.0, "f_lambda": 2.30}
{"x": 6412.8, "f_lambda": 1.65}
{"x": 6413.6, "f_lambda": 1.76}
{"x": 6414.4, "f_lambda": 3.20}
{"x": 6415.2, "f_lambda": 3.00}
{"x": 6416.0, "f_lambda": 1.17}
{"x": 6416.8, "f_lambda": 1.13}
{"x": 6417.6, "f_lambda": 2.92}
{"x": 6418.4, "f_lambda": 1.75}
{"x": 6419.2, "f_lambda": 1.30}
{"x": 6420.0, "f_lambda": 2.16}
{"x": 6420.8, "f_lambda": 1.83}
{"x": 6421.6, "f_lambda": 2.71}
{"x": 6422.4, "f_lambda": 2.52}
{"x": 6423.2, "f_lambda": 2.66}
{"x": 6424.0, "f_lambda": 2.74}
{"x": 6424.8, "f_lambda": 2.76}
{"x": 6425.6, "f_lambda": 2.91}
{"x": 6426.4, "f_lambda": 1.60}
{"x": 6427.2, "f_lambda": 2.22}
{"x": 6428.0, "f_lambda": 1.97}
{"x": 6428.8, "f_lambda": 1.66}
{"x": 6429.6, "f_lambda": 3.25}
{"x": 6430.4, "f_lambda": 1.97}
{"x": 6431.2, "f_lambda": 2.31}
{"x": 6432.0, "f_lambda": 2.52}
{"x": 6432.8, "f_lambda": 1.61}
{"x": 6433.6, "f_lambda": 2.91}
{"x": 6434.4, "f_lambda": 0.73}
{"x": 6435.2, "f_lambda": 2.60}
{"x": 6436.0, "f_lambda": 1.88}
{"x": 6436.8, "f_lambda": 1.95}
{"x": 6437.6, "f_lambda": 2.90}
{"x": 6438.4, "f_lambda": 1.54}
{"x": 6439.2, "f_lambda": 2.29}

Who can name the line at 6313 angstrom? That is [O III]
